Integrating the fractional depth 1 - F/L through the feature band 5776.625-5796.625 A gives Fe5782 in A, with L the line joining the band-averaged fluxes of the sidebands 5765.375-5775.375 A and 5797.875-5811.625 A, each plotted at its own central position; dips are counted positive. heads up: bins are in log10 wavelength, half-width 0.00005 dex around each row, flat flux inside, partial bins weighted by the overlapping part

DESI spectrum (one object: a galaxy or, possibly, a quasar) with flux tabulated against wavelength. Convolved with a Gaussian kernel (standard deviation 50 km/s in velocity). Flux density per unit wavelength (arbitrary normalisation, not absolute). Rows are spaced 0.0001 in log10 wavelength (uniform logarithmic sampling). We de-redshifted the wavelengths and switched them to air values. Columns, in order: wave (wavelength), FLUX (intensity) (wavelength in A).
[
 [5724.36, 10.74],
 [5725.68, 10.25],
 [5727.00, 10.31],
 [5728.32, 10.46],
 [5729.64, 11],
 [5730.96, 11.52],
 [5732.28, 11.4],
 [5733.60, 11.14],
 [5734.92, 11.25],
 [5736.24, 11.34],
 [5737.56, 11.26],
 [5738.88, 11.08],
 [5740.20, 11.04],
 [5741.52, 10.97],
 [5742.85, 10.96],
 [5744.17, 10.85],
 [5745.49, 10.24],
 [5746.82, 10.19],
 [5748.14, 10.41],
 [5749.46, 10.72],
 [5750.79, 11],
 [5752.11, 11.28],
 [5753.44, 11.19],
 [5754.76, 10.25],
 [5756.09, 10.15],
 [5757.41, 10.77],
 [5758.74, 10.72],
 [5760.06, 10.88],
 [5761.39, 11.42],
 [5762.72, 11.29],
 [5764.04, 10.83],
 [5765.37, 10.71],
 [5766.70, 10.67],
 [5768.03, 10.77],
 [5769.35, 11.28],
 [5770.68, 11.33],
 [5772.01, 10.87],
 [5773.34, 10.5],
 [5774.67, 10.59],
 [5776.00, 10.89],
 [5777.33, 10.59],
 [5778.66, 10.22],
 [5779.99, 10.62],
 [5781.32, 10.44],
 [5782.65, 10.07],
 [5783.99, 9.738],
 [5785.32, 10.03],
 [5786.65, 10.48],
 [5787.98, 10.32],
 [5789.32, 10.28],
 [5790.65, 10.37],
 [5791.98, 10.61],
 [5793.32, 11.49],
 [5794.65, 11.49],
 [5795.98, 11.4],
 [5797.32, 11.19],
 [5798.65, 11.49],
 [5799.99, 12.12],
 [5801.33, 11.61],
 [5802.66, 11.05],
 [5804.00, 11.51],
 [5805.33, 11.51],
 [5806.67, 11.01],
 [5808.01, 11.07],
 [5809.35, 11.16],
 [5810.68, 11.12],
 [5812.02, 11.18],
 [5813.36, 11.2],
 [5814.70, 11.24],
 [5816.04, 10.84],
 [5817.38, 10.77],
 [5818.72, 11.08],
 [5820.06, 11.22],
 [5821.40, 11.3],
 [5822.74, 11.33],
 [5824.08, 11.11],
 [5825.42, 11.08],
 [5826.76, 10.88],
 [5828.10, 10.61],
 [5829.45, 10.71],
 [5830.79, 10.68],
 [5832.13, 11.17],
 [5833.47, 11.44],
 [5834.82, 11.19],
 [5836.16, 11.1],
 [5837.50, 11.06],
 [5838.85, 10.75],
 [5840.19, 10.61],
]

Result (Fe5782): 1.0 A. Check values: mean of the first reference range 10.8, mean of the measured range 10.5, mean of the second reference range 11.4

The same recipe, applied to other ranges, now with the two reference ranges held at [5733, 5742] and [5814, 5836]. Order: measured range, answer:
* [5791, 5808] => -0.41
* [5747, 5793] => 1.92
